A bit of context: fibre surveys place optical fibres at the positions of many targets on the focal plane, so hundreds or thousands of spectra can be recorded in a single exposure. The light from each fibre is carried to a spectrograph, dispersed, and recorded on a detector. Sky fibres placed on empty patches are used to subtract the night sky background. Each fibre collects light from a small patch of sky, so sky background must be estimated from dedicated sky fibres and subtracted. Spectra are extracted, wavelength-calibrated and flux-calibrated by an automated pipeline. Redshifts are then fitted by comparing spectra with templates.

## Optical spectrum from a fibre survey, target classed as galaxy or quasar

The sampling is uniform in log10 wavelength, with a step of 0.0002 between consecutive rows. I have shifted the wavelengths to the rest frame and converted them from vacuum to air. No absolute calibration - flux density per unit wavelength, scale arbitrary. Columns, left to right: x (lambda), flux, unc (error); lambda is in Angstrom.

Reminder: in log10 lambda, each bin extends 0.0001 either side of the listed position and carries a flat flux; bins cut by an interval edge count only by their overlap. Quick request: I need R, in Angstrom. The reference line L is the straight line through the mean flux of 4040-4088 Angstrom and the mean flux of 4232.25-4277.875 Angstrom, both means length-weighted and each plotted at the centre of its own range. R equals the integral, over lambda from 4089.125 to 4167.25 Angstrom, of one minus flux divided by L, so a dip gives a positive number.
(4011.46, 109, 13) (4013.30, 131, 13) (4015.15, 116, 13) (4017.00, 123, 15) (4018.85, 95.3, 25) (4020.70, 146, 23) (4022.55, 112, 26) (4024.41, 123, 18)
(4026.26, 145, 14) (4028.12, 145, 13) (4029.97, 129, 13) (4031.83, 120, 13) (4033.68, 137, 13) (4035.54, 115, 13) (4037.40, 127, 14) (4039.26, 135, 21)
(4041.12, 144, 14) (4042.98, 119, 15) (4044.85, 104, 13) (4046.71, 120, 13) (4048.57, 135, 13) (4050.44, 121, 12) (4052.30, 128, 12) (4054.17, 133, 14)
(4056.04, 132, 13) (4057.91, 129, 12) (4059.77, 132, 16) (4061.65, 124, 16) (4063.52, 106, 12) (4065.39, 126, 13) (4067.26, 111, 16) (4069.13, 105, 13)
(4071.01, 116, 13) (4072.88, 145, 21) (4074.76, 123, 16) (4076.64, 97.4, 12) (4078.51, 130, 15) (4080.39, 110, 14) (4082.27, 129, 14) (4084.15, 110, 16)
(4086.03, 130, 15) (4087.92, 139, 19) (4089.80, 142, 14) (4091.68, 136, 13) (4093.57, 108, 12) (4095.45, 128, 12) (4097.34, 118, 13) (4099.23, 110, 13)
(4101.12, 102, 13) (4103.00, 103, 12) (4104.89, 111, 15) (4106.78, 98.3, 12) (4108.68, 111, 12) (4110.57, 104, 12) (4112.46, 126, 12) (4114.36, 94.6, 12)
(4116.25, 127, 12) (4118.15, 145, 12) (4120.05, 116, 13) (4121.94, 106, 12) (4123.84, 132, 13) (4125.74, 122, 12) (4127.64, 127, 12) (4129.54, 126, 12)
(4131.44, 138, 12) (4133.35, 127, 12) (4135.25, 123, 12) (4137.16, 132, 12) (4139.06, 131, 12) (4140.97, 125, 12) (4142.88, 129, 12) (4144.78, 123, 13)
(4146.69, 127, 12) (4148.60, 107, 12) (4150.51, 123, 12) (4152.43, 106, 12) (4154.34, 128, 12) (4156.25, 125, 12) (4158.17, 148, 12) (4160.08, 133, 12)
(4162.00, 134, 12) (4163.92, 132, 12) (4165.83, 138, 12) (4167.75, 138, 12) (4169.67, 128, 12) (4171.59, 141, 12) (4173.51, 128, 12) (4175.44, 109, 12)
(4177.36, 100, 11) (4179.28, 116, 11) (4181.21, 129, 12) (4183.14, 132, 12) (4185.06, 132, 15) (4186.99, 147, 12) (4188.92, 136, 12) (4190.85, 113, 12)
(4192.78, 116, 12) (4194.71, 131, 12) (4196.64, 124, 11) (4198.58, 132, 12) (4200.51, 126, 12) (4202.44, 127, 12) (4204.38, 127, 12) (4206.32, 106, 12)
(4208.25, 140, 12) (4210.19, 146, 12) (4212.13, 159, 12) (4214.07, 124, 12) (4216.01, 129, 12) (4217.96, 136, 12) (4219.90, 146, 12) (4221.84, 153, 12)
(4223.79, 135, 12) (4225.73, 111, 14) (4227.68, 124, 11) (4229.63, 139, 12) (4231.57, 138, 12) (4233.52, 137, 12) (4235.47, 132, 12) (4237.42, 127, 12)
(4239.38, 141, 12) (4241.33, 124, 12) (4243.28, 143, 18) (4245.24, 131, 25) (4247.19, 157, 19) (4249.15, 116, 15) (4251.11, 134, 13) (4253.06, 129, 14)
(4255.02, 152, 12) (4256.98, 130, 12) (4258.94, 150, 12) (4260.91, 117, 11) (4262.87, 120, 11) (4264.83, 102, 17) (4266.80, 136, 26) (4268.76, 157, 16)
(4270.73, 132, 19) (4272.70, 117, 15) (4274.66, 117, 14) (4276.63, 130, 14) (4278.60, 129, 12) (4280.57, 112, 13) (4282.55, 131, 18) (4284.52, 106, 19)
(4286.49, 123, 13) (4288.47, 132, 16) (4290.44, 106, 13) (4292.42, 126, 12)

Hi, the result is 2.0 Angstrom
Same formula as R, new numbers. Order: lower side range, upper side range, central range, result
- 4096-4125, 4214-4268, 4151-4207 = -1.5 Angstrom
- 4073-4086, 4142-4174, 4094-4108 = 1.4 Angstrom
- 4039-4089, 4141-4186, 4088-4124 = 2.2 Angstrom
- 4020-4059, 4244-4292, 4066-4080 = 1.1 Angstrom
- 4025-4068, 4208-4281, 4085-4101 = 0.4 Angstrom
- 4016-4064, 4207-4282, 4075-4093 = 0.5 Angstrom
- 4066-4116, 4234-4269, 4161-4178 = -0.5 Angstrom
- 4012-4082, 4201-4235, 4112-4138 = 0.8 Angstrom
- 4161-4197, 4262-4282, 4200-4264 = -3.6 Angstrom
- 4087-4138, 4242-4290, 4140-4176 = -1.4 Angstrom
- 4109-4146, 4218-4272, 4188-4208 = 0.8 Angstrom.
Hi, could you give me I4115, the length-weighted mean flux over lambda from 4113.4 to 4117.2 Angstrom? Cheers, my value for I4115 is 111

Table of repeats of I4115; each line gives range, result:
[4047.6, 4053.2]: 128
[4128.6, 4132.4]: 132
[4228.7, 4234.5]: 138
